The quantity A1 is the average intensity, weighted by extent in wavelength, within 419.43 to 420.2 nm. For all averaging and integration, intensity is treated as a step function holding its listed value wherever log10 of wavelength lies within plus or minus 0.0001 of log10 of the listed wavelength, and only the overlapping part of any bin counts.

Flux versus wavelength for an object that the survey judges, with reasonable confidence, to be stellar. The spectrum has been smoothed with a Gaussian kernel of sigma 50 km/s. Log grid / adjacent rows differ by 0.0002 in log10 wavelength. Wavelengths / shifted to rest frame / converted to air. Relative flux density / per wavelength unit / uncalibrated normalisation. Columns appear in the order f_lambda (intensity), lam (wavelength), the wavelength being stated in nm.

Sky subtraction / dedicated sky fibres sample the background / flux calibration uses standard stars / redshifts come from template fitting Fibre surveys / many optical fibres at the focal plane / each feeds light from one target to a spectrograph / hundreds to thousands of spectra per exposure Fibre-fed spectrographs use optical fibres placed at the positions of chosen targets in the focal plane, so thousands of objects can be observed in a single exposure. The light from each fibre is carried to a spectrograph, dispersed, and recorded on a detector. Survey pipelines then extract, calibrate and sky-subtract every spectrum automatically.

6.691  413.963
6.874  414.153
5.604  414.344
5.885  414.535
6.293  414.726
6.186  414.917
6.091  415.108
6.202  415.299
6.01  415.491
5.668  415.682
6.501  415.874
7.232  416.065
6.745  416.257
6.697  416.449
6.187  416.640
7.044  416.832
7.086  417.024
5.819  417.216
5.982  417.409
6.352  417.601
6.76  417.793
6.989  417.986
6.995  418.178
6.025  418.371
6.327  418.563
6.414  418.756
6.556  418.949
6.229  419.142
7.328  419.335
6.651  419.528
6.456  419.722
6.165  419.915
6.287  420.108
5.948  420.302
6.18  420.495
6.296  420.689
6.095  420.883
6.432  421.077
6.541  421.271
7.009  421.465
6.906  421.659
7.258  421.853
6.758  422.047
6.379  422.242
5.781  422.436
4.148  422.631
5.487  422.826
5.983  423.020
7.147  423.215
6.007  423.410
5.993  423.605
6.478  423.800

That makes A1 6.39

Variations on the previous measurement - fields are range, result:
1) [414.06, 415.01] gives 6.16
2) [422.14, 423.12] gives 5.56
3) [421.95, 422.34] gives 6.57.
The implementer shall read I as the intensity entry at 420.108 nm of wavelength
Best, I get 6.287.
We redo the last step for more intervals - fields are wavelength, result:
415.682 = 5.668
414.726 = 6.293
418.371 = 6.025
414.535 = 5.885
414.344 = 5.604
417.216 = 5.819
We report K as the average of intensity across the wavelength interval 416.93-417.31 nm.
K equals 6.45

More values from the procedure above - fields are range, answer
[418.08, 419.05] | 6.47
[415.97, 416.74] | 6.72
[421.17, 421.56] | 6.77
